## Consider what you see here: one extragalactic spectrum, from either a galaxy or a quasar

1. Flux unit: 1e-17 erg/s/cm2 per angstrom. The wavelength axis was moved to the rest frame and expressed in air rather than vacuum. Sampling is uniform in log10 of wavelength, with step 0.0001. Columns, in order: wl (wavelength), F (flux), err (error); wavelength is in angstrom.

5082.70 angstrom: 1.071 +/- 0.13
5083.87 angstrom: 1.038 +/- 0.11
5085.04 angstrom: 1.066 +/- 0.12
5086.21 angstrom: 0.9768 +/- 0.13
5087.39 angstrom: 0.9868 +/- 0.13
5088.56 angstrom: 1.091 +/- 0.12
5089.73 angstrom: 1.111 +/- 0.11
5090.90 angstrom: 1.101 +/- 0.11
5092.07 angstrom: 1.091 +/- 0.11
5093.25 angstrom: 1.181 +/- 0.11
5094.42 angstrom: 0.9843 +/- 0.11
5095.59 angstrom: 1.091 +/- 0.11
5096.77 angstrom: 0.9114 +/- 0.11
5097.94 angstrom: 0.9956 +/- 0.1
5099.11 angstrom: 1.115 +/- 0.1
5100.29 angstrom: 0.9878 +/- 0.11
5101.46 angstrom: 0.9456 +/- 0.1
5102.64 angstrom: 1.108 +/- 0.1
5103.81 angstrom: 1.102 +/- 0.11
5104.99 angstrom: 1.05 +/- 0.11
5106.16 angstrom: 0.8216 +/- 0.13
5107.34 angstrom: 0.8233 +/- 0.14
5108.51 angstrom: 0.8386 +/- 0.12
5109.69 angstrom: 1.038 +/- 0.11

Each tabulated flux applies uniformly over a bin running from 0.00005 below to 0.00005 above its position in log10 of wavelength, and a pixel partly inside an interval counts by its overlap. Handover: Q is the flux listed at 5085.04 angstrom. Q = 1.066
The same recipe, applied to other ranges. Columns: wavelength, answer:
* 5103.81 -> 1.102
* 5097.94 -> 0.9956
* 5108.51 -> 0.8386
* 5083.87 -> 1.038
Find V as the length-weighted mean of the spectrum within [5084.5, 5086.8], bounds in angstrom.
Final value 1.02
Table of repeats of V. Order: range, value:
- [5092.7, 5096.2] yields 1.08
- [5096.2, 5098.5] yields 0.955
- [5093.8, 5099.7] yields 1.02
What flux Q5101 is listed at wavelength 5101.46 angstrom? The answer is 0.9456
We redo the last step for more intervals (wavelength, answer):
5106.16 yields 0.8216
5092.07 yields 1.091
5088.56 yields 1.091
